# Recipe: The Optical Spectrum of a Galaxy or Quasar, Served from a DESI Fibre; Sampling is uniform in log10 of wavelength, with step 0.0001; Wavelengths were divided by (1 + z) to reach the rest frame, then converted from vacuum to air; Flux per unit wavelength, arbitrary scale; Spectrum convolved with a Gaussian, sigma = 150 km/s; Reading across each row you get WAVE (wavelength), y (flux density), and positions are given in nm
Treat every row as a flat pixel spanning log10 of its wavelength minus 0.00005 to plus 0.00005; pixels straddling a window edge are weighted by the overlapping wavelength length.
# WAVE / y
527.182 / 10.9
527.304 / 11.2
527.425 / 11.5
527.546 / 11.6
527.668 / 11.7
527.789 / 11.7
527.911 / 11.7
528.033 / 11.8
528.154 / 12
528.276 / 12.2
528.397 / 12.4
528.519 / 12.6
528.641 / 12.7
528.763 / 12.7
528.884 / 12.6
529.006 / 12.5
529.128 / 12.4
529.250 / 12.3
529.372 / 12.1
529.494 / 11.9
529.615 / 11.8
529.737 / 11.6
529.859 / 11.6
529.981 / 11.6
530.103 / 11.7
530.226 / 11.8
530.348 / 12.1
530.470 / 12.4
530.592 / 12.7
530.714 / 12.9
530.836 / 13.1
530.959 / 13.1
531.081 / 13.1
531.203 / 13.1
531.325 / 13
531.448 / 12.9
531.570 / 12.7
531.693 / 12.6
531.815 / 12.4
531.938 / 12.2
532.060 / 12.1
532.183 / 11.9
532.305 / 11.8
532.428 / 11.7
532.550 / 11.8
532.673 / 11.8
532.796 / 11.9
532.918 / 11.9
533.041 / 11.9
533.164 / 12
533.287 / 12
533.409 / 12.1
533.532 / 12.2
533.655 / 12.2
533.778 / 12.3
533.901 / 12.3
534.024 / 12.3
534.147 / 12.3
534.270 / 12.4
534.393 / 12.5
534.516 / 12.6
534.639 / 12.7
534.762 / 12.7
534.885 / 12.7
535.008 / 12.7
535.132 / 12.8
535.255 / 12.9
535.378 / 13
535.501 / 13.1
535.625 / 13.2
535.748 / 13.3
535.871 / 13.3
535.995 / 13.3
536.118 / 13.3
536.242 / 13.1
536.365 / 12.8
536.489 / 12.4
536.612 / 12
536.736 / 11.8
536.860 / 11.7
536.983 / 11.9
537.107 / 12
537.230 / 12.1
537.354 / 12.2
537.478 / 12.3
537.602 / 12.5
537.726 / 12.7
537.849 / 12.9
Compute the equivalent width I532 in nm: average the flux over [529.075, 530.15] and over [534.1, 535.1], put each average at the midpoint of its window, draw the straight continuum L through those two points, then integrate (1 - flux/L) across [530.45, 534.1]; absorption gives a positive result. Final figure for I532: -0.03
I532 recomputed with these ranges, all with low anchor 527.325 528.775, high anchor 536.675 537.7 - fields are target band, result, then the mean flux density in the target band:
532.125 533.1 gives 0.02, 11.8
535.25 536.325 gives -0.10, 13.2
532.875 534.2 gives -0.01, 12.1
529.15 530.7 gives 0.00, 12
